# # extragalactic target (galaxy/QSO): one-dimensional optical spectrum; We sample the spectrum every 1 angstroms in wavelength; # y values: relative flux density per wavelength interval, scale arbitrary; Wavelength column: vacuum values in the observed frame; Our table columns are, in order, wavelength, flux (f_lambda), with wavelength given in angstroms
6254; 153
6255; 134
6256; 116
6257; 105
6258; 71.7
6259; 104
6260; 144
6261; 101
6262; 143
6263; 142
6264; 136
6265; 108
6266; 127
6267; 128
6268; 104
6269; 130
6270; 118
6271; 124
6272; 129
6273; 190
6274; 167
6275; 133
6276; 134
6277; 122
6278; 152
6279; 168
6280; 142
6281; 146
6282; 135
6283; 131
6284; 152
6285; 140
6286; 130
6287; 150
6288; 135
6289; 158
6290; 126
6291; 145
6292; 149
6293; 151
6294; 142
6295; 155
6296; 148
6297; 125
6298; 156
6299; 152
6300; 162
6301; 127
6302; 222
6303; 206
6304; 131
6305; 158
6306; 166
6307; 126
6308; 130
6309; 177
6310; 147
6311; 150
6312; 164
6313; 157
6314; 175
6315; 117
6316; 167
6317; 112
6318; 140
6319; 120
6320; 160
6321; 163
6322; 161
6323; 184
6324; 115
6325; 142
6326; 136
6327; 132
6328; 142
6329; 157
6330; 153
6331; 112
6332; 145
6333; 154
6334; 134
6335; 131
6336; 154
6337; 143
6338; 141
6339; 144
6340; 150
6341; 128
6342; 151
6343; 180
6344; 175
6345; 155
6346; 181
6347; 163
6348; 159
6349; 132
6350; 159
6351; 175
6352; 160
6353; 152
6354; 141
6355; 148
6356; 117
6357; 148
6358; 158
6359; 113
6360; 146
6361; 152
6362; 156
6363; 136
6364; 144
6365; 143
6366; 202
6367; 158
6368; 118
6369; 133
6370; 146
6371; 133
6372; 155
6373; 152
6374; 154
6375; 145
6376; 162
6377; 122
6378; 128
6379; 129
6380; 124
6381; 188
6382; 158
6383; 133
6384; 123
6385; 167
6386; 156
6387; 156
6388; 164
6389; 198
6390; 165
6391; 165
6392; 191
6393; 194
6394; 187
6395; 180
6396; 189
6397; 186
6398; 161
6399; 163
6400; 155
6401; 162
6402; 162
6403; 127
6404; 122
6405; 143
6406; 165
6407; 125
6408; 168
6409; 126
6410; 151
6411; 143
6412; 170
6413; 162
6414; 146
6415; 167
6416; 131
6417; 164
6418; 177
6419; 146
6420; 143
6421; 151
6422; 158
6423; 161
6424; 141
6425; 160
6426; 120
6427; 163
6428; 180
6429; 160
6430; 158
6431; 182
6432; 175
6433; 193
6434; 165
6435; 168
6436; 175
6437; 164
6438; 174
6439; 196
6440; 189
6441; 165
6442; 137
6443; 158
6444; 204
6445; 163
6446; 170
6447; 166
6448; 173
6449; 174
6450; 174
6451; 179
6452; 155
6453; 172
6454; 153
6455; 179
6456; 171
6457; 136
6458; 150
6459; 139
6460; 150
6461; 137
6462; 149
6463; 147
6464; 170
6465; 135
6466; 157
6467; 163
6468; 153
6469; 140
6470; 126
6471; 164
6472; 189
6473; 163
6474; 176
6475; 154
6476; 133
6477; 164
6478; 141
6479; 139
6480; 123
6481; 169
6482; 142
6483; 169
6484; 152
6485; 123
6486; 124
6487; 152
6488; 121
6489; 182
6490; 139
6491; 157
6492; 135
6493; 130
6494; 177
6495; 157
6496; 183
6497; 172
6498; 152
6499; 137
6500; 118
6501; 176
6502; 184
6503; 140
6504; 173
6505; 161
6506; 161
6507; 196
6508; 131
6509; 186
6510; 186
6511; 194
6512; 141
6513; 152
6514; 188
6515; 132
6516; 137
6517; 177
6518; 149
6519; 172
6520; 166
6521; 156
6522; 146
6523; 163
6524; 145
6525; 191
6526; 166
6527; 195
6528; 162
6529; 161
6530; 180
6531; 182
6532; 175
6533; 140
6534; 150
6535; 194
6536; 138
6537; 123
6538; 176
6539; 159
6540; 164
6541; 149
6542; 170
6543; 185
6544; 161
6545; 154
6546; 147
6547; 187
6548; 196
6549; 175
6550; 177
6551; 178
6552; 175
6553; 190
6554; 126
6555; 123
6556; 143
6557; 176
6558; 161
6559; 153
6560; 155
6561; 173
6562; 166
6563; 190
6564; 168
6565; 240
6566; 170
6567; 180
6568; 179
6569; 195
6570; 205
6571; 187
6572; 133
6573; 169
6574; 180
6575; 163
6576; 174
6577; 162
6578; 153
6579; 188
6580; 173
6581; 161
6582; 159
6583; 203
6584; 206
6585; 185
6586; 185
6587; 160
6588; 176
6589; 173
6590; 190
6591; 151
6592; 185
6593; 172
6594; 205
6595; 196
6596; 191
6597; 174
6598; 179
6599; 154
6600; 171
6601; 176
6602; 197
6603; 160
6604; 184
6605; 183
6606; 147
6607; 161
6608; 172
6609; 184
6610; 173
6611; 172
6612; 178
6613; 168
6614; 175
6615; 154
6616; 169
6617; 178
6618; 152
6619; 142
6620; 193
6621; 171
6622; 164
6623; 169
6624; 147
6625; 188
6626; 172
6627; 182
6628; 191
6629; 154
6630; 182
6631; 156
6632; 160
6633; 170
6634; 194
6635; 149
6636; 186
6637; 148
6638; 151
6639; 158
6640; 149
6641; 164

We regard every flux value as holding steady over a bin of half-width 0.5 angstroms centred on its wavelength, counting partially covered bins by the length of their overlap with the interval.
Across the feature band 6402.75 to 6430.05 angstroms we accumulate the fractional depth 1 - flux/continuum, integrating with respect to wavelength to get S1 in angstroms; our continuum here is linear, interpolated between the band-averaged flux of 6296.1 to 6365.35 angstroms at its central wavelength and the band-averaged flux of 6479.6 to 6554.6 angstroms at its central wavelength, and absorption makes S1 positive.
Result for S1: 0.6 angstroms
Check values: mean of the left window 149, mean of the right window 161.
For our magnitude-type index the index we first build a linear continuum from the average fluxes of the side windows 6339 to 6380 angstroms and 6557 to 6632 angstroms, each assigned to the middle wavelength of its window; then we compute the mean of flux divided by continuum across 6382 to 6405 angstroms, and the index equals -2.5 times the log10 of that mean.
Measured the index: -0.08 mag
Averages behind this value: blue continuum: 149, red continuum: 174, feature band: 163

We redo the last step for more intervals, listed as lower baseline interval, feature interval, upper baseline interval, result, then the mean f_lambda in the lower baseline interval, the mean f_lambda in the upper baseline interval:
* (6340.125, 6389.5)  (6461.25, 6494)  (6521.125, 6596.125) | 0.09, 151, 171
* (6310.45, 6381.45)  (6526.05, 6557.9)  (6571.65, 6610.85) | 0.03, 148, 175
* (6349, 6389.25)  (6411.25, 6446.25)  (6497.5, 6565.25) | -0.06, 148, 164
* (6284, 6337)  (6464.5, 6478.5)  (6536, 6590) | 0.06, 148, 171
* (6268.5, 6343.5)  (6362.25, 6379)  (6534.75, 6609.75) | 0.05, 147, 172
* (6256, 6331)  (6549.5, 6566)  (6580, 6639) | 0.00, 142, 173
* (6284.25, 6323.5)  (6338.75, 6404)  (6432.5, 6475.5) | 0.01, 151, 163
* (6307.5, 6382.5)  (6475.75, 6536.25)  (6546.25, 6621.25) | 0.05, 148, 174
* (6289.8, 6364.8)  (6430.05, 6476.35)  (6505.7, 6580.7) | -0.02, 149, 168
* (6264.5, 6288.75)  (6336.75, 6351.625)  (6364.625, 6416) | -0.06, 138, 155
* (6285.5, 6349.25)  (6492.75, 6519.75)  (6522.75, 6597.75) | 0.03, 149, 172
